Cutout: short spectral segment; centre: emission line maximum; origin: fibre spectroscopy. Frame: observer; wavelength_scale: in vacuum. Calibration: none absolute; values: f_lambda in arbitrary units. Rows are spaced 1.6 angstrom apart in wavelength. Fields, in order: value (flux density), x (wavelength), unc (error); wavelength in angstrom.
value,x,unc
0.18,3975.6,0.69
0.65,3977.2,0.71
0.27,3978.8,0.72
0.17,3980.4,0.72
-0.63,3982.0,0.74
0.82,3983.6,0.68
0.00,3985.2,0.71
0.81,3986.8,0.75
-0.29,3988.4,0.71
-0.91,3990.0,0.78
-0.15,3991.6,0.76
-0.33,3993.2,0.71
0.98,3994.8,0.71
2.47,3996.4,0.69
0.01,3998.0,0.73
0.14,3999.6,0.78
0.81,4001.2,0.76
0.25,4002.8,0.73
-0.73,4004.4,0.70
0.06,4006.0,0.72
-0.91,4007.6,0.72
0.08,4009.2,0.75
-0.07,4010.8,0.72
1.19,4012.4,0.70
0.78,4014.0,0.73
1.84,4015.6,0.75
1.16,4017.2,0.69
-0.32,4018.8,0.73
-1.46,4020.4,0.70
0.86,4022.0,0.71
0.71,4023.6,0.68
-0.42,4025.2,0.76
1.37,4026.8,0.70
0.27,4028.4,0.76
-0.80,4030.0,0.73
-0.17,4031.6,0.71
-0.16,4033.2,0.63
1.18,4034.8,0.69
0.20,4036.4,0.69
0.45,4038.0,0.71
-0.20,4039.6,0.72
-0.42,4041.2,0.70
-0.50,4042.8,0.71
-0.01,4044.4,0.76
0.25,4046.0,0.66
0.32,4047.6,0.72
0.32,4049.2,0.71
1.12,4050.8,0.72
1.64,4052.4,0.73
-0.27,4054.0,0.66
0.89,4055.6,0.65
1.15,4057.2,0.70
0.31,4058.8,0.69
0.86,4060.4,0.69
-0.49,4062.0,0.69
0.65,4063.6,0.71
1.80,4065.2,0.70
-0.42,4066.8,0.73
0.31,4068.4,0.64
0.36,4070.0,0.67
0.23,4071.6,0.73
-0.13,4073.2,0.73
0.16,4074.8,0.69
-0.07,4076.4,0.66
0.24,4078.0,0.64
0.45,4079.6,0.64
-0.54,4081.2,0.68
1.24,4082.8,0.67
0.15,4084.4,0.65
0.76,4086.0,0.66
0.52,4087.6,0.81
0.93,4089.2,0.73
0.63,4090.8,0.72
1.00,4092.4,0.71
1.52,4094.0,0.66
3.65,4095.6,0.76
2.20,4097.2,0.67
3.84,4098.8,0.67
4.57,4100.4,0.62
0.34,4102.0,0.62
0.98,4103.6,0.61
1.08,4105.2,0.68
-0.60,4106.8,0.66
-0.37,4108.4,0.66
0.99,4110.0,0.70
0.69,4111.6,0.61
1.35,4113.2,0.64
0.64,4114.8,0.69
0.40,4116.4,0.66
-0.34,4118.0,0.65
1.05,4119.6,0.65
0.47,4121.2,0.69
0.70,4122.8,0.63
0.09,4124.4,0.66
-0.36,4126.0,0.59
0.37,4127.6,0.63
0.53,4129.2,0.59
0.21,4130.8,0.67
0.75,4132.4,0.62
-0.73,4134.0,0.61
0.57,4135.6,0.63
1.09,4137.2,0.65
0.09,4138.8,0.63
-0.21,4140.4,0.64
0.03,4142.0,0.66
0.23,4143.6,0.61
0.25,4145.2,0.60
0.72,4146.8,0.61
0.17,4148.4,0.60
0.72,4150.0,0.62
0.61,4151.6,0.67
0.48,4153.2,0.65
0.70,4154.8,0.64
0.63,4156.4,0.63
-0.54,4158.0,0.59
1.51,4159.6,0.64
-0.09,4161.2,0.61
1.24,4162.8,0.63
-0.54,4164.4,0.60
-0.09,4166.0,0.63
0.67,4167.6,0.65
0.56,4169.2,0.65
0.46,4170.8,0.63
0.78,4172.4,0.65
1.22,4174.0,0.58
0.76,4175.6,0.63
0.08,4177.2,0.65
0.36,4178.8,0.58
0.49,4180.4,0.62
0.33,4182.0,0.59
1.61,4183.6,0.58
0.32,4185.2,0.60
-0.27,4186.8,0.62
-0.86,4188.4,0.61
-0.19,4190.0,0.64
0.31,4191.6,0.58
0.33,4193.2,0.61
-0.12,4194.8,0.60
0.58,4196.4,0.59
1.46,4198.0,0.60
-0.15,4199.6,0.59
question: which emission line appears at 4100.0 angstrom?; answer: [O II] 3727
